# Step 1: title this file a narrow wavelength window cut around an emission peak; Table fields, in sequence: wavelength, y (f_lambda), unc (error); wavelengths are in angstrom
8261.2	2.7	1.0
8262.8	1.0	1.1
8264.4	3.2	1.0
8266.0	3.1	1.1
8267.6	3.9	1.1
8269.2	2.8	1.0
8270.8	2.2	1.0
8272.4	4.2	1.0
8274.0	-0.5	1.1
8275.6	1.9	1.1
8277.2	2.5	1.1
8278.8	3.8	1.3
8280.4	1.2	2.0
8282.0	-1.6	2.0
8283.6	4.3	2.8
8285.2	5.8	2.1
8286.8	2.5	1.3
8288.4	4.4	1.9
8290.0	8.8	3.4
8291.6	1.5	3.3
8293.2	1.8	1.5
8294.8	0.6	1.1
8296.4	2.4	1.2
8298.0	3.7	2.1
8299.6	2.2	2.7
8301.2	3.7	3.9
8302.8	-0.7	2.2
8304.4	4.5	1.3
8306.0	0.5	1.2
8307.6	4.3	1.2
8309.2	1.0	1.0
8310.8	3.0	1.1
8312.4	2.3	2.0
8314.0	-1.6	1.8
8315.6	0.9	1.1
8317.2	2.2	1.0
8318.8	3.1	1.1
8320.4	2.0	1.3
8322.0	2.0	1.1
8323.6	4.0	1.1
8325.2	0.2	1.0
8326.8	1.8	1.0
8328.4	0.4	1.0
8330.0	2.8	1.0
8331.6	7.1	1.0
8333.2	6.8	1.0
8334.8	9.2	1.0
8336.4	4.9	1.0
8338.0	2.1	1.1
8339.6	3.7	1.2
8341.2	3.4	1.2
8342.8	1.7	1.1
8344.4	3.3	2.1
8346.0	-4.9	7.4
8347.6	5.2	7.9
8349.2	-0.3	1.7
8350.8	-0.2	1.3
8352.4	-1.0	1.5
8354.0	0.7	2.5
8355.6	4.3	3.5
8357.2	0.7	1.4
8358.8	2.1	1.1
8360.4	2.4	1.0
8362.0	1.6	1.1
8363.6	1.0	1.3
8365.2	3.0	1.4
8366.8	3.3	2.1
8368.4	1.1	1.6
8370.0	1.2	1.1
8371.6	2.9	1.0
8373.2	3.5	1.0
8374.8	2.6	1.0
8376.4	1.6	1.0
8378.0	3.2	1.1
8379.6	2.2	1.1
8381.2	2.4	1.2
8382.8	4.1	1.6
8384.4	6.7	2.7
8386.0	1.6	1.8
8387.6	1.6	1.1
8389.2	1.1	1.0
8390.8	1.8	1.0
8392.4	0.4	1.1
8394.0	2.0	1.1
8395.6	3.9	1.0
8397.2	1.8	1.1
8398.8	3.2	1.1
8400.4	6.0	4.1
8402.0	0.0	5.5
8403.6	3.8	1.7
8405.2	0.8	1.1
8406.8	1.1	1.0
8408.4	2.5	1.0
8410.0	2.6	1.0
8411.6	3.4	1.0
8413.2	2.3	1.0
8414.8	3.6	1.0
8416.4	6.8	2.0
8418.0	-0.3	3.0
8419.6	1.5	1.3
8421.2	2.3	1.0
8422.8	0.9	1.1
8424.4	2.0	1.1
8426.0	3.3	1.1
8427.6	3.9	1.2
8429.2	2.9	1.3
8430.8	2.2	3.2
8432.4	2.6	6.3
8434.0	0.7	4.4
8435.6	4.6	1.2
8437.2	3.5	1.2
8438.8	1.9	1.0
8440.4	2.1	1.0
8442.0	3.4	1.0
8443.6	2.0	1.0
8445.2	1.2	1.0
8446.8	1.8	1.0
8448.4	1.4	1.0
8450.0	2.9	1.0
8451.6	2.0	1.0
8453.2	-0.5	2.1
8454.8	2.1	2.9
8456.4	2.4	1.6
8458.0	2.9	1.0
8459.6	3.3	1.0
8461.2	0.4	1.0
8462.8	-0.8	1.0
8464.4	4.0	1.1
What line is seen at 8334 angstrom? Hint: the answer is Hgamma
